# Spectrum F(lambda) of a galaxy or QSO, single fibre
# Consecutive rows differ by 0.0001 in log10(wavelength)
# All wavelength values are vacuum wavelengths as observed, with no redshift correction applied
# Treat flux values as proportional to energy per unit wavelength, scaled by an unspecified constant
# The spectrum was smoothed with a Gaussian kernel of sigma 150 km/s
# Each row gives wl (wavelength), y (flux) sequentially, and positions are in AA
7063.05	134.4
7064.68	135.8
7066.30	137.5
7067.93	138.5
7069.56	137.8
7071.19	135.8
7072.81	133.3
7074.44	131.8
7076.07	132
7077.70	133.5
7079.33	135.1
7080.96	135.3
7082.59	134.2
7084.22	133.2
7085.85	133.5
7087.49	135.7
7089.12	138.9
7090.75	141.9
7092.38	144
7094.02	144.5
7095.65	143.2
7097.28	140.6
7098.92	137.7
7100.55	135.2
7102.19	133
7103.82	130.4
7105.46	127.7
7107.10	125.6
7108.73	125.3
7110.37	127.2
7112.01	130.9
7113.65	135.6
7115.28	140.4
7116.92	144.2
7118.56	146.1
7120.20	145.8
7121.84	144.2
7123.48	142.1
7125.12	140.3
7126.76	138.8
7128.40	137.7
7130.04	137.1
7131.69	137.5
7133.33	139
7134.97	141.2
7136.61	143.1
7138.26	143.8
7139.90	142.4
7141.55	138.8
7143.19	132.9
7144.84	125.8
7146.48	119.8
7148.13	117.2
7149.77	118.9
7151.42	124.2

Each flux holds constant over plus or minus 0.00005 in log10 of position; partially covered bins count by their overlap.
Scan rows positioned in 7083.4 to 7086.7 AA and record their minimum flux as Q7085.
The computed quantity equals 133.2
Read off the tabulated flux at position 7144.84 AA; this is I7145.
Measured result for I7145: 125.8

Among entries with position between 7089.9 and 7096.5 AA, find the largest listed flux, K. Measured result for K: 144.5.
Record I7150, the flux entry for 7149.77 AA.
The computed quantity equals 118.9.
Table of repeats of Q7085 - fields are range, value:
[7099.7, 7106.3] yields 127.7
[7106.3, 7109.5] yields 125.3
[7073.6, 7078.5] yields 131.8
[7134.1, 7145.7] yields 125.8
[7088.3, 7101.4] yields 135.2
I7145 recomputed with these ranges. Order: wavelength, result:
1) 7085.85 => 133.5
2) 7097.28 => 140.6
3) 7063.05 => 134.4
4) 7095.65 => 143.2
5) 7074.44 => 131.8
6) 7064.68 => 135.8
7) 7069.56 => 137.8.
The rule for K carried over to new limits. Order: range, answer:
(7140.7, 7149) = 138.8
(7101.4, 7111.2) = 133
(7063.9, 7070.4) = 138.5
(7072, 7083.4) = 135.3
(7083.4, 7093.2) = 144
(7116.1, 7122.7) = 146.1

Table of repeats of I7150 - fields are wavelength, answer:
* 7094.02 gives 144.5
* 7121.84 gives 144.2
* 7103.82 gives 130.4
